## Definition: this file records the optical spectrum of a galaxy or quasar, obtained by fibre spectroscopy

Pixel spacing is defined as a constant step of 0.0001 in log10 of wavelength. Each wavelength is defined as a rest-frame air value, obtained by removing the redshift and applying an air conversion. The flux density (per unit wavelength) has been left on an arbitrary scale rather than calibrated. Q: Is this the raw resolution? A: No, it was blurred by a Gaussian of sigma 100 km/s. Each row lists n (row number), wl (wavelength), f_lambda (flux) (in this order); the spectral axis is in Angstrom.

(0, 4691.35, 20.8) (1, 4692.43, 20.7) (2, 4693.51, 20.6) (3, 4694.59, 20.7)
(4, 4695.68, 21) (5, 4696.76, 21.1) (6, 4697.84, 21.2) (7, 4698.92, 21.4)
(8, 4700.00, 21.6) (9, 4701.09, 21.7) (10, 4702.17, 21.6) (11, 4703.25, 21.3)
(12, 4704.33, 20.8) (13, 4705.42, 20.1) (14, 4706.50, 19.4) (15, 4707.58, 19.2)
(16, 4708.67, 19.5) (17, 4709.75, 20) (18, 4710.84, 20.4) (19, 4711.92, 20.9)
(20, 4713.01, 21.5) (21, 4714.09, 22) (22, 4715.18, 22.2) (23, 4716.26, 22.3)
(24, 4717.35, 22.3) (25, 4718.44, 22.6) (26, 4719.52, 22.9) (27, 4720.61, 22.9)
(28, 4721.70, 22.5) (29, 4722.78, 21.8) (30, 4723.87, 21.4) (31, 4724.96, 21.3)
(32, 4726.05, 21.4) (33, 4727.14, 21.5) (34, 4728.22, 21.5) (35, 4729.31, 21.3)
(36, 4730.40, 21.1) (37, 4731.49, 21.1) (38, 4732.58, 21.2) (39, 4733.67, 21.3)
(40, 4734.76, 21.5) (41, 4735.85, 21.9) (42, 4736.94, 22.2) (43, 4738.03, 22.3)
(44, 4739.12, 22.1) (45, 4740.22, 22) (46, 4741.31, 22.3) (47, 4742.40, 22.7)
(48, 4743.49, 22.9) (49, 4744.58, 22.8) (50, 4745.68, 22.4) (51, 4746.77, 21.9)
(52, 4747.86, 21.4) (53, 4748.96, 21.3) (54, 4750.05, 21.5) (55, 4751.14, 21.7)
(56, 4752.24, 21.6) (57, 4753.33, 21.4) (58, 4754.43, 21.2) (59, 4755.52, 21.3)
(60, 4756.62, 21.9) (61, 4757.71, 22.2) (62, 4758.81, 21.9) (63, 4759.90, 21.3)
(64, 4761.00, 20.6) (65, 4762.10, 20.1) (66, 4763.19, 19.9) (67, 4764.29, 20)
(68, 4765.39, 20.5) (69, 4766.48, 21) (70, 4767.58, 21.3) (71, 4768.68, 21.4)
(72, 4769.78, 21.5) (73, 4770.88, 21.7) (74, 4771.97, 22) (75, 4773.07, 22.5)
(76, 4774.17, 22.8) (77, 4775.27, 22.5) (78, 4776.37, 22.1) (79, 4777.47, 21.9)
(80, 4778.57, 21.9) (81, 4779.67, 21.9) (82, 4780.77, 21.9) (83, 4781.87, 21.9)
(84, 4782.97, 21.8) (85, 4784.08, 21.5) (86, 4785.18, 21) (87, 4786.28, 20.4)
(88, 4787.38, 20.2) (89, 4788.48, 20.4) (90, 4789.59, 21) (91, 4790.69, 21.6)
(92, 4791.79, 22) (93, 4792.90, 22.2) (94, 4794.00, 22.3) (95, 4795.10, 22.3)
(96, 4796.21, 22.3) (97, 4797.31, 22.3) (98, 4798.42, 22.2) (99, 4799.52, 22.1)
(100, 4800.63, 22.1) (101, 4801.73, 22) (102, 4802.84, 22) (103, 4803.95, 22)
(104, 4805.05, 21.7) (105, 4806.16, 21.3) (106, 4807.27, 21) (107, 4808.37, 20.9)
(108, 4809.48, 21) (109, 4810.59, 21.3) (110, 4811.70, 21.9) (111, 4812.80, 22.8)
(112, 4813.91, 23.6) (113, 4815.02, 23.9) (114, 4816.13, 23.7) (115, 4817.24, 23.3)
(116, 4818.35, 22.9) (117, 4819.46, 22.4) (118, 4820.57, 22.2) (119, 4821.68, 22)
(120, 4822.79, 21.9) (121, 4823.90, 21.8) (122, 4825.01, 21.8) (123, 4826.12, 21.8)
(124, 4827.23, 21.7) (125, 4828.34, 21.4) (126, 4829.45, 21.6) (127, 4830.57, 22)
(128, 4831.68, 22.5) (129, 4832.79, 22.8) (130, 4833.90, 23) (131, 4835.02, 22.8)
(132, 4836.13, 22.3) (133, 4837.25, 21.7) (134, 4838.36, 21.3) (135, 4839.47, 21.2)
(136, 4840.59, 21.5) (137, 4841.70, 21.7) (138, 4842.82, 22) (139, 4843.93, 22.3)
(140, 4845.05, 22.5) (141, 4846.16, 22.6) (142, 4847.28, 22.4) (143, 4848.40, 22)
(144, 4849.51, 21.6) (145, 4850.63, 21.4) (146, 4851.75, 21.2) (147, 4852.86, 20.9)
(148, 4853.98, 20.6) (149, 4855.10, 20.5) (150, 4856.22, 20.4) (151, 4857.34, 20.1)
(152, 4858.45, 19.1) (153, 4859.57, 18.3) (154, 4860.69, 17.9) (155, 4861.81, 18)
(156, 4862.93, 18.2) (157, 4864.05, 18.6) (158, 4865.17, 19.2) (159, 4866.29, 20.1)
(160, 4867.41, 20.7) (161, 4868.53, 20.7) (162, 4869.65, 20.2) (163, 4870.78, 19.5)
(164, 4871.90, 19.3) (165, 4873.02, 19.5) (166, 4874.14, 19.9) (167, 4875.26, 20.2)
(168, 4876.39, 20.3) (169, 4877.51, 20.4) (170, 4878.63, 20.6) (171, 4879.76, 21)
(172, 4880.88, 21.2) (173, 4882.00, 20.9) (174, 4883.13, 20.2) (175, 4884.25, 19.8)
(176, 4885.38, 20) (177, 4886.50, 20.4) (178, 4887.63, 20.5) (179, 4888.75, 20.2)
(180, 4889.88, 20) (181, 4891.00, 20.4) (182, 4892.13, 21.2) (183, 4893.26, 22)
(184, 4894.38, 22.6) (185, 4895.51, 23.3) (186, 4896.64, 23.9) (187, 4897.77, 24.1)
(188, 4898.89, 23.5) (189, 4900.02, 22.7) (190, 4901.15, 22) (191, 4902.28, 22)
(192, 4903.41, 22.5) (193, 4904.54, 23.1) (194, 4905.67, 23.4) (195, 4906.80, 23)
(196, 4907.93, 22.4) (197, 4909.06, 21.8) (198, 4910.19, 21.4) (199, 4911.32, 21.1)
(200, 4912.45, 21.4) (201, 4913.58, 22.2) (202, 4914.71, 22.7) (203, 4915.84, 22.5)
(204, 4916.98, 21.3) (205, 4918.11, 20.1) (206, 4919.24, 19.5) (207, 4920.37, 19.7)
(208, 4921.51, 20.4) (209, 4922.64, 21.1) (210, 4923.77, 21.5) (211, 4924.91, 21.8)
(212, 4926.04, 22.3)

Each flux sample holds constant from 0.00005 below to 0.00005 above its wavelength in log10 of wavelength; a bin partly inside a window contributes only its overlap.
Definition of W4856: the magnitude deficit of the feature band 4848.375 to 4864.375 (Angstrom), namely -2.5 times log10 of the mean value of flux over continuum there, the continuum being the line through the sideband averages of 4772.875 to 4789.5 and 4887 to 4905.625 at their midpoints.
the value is 0.11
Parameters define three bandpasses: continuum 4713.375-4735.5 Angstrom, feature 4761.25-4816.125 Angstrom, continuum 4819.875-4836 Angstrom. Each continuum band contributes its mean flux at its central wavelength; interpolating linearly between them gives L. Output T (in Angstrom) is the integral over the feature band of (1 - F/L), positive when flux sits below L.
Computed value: 0.8 Angstrom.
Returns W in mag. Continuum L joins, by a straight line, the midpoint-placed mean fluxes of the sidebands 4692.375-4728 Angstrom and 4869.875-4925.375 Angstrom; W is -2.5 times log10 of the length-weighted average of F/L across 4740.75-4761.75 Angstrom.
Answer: -0.03 mag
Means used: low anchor 21.3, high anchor 21.3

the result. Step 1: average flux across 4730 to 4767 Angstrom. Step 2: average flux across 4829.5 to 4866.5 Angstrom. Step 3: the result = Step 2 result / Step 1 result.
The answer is 0.97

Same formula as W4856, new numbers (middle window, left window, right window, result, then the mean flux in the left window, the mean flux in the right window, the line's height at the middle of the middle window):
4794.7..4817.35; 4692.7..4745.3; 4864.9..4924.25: -0.04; 21.5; 21.2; 21.3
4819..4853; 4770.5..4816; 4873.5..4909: -0.01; 21.9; 21.5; 21.7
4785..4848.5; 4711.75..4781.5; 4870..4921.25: -0.02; 21.7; 21.3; 21.5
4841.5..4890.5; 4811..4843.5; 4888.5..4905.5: 0.10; 22.3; 22.3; 22.3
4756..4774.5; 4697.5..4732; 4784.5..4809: 0.01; 21.3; 21.6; 21.5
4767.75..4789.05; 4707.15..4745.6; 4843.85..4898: -0.02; 21.7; 20.6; 21.3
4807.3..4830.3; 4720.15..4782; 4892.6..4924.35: -0.02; 21.7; 22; 21.8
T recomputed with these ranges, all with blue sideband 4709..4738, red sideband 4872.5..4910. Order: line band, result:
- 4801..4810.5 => 0.0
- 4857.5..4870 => 1.3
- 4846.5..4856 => 0.1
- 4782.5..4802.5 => -0.1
